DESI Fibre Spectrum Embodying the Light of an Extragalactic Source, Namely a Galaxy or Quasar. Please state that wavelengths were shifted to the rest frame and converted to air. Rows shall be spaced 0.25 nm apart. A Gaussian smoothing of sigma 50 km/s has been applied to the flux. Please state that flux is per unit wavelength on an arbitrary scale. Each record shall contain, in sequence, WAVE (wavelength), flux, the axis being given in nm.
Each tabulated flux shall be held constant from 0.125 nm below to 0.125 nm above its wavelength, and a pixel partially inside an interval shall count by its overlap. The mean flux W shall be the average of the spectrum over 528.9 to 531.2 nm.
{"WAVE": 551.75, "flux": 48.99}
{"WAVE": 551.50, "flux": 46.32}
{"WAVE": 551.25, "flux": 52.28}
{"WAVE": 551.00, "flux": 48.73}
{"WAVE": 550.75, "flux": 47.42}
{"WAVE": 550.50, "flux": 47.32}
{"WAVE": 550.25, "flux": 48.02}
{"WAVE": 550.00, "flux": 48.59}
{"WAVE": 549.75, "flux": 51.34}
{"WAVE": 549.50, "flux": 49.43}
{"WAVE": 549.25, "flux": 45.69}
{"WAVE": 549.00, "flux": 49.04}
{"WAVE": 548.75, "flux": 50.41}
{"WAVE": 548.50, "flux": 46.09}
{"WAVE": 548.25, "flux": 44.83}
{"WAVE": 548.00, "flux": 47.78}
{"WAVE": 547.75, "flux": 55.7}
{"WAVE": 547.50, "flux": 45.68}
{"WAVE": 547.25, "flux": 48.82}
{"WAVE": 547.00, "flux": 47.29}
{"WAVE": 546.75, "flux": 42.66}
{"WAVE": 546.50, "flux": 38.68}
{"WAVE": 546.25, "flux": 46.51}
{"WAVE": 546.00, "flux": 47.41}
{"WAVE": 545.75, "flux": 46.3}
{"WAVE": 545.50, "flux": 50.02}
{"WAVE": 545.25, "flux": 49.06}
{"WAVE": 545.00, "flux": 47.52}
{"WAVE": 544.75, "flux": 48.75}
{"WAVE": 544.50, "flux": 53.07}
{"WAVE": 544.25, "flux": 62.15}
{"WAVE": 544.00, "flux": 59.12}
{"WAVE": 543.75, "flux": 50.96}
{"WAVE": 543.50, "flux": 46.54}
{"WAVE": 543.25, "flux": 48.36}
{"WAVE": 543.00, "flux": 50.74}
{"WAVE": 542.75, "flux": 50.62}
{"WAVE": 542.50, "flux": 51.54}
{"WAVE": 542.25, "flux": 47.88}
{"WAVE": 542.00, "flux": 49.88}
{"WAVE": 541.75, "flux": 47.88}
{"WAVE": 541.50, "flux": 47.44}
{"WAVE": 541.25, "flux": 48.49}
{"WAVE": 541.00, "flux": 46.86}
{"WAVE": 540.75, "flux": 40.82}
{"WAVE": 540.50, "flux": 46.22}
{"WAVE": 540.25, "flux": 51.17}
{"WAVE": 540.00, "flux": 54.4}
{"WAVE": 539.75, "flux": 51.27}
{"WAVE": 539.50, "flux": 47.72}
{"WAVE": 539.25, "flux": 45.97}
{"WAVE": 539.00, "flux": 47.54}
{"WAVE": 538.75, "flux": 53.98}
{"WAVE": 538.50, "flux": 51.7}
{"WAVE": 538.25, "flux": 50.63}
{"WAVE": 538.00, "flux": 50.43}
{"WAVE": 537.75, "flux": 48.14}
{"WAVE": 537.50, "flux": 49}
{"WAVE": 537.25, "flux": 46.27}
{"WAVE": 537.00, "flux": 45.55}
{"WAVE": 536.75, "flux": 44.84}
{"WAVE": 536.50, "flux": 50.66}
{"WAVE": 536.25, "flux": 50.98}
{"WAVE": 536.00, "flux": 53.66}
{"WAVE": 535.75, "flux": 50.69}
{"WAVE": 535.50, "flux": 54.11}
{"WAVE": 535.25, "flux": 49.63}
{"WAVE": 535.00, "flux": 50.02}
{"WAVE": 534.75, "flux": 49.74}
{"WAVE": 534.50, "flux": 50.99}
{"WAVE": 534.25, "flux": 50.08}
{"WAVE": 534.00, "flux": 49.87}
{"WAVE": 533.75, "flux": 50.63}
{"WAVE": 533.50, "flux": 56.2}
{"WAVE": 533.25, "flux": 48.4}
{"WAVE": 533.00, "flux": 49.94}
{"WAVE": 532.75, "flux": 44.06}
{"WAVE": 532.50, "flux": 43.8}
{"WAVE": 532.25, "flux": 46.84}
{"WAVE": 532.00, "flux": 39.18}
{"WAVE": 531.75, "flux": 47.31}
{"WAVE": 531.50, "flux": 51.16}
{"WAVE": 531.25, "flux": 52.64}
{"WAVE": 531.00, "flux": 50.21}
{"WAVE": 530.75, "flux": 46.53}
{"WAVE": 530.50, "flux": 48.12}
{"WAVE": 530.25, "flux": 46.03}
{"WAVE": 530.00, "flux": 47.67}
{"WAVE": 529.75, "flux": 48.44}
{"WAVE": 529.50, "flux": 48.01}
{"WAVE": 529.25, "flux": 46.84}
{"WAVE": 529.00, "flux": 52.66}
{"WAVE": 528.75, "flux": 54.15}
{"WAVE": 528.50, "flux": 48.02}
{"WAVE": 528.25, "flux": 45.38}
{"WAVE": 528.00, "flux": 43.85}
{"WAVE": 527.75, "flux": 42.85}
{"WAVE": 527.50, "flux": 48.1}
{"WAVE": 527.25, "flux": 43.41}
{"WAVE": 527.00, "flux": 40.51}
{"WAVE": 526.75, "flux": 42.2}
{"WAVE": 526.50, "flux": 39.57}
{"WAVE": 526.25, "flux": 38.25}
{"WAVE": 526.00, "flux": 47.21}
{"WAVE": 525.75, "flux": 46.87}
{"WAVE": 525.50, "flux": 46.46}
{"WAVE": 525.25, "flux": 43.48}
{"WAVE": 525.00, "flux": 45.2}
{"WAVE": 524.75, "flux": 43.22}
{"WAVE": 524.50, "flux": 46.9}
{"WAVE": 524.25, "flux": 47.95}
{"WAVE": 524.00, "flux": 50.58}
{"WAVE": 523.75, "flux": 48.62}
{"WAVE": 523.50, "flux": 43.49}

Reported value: 48.4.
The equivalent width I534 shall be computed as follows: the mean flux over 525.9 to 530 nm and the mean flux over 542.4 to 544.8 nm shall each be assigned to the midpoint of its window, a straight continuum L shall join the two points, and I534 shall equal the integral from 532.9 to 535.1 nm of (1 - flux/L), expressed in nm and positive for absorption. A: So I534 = -0.11 nm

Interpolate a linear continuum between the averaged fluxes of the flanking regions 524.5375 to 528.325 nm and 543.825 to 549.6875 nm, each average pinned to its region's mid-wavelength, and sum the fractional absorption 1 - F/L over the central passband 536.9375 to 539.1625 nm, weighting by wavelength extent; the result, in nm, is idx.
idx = -0.12 nm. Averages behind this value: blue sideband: 43.8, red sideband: 48.8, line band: 49.3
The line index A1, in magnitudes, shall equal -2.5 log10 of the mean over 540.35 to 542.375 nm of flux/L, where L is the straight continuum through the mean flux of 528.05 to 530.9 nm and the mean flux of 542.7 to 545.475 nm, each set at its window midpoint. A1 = 0.09 mag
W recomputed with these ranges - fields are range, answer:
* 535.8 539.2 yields 49.4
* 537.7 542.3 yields 48.9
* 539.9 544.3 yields 49.8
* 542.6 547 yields 49.3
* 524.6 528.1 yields 43.7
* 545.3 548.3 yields 46.9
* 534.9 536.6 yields 51.4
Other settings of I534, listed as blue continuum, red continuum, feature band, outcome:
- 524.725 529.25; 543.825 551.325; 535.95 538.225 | -0.09 nm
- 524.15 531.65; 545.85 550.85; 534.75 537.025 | -0.17 nm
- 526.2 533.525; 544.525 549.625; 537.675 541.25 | -0.15 nm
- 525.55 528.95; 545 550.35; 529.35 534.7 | -0.34 nm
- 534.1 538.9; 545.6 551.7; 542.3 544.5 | -0.17 nm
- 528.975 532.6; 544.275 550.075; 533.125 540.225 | -0.35 nm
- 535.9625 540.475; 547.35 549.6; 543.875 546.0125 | -0.13 nm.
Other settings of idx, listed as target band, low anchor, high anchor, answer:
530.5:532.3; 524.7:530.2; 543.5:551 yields -0.06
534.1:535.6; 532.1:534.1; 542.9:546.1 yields -0.05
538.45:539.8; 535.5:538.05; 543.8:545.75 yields 0.02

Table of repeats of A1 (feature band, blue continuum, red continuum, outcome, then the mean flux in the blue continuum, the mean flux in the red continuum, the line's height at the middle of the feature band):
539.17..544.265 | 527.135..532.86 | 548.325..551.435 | -0.035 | 47.2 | 48.6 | 48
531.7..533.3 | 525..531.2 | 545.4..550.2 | 0.023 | 46.1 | 47.5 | 46.4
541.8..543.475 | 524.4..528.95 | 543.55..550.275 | -0.033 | 44.9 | 48.9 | 48.1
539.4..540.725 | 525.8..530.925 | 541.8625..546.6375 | -0.017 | 45.9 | 49.7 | 48.7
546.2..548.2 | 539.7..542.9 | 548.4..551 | 0.044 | 48.8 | 48.4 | 48.5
